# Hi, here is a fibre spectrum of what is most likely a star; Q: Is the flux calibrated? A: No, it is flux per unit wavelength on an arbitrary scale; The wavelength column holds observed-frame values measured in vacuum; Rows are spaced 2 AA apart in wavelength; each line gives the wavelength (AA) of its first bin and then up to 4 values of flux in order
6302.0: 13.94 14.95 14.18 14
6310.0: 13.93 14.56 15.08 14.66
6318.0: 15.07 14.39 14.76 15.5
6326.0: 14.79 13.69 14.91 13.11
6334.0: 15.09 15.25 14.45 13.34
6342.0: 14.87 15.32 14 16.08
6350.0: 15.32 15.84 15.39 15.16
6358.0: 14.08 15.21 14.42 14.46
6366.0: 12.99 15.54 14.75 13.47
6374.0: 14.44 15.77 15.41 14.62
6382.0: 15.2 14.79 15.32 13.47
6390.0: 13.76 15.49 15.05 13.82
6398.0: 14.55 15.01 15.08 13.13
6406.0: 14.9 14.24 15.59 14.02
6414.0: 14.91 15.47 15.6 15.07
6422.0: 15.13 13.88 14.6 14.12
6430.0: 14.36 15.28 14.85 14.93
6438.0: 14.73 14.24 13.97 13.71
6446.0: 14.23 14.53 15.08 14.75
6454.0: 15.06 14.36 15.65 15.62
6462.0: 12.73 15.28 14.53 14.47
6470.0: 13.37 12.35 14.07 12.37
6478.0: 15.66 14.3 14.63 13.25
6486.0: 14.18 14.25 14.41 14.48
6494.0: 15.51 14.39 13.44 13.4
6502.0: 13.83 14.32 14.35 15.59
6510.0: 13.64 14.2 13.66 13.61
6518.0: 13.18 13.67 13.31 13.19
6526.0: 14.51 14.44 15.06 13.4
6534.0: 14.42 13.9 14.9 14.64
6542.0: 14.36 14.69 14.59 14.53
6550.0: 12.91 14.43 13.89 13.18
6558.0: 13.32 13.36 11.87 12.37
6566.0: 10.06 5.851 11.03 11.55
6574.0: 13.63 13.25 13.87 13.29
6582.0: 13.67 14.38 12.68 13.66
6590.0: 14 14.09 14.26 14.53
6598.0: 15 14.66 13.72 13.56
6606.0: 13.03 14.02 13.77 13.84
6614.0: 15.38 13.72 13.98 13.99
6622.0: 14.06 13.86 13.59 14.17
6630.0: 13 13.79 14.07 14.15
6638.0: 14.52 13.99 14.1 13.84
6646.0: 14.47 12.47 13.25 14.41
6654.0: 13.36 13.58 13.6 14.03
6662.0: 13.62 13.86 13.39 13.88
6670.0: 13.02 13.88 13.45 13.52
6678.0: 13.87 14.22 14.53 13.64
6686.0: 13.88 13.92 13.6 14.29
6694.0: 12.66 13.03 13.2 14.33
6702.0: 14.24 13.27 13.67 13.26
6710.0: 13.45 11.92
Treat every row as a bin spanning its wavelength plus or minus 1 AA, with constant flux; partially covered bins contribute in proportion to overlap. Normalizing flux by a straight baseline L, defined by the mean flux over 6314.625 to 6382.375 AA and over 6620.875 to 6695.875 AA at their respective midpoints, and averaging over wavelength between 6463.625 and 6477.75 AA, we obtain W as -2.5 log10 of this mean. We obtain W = 0.04 mag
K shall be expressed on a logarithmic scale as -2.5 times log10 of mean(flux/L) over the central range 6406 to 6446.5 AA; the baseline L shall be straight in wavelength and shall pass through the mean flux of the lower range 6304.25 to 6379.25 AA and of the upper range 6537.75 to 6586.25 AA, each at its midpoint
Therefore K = -0.05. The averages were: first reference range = 14.7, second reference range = 13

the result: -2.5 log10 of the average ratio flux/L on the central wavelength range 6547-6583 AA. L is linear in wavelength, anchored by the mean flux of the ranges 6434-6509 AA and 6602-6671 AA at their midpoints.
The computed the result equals 0.12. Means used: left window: 14.3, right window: 13.8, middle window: 12.6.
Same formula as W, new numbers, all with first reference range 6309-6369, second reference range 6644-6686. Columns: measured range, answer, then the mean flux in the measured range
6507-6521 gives 0.02 mag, 13.9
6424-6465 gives -0.02 mag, 14.6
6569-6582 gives 0.09 mag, 12.8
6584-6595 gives 0.01 mag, 13.8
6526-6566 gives 0.02 mag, 13.8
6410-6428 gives -0.03 mag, 14.8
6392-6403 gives -0.02 mag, 14.8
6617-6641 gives -0.01 mag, 13.9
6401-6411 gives -0.01 mag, 14.6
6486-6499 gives -0.01 mag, 14.4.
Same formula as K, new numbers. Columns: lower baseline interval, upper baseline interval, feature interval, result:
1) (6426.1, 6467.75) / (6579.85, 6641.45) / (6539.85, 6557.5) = 0.01 mag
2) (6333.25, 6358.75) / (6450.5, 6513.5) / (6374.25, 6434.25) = -0.01 mag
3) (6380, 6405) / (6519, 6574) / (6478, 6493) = -0.04 mag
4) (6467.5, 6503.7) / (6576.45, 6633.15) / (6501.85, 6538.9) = -0.01 mag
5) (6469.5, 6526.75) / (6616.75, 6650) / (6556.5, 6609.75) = 0.07 mag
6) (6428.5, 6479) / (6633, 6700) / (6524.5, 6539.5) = -0.01 mag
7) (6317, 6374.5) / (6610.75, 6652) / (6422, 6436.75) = -0.01 mag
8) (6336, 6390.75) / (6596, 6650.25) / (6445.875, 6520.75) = 0.01 mag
